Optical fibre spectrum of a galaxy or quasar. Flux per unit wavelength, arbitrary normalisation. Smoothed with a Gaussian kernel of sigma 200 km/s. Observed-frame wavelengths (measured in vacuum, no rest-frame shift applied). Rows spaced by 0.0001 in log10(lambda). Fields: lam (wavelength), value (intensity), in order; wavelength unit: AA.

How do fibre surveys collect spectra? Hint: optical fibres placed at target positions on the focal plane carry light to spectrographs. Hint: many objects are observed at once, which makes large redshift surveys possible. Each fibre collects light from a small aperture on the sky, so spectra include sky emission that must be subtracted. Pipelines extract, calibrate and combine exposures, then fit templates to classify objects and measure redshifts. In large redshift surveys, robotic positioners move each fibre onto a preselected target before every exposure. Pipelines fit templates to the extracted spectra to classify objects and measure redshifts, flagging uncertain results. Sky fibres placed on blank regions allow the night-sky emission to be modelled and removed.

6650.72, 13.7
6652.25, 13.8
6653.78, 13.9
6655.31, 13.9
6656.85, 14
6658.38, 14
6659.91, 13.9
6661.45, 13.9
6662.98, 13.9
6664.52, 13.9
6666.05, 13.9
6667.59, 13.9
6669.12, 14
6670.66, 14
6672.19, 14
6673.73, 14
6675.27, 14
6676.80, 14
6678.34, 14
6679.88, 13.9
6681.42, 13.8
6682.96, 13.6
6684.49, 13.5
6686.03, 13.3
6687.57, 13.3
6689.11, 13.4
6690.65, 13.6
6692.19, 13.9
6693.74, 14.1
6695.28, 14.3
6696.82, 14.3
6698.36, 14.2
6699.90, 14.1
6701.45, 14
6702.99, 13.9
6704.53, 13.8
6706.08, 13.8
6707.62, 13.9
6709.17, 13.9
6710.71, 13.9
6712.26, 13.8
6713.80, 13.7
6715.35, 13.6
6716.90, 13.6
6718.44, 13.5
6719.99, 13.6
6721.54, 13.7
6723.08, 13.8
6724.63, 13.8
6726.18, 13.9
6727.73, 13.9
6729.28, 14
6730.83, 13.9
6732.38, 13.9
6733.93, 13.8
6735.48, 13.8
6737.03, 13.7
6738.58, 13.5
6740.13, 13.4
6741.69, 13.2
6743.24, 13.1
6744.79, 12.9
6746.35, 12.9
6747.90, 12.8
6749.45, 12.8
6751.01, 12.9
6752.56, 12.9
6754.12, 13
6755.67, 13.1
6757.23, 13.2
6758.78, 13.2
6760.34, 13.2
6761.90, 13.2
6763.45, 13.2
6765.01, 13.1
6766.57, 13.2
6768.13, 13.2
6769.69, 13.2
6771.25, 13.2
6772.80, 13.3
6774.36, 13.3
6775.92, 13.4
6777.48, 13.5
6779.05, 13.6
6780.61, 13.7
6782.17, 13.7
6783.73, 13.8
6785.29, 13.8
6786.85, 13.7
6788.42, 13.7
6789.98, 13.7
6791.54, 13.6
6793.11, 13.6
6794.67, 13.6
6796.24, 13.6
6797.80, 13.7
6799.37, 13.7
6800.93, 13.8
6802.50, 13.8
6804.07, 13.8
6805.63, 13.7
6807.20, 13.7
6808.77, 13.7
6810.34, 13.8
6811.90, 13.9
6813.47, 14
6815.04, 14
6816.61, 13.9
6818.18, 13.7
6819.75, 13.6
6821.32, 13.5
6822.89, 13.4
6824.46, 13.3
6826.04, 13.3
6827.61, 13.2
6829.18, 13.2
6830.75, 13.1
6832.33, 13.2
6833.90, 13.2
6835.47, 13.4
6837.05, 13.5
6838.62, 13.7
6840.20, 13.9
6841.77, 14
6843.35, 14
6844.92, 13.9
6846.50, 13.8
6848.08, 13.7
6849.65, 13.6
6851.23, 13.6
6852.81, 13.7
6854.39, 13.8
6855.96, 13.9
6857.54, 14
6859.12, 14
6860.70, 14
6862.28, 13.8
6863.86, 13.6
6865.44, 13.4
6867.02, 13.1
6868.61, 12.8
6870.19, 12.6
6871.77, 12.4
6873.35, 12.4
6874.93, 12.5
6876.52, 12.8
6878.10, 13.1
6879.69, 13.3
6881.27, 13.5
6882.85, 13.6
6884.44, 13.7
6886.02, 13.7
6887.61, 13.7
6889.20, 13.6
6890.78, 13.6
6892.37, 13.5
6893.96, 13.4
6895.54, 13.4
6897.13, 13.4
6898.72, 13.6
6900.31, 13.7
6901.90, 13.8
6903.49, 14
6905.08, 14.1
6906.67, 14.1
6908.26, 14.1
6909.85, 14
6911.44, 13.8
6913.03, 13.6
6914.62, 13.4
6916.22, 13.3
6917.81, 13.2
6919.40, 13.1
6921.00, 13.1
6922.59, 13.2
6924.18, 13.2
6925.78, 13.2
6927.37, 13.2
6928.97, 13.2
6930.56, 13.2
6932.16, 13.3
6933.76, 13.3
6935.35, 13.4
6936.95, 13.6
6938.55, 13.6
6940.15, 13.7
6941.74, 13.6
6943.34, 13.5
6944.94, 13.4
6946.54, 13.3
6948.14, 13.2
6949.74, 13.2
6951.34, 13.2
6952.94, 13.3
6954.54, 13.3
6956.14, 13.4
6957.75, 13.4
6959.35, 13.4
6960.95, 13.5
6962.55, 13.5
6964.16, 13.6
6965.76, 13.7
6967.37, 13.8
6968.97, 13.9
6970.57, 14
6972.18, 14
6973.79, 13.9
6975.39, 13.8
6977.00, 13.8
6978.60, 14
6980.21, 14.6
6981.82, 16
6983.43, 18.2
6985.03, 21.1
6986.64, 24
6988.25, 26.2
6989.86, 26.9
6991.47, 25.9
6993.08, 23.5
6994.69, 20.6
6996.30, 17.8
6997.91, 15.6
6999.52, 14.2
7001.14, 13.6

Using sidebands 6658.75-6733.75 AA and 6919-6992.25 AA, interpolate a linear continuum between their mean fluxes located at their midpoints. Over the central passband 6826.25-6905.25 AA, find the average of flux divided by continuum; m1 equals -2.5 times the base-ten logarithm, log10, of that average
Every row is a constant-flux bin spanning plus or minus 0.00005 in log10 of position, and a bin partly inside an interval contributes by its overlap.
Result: 0.082 mag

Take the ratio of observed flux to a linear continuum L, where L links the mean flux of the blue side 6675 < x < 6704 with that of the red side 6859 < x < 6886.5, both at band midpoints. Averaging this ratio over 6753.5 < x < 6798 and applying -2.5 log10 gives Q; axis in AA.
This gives 0.01 mag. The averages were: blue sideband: 13.9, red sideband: 13.2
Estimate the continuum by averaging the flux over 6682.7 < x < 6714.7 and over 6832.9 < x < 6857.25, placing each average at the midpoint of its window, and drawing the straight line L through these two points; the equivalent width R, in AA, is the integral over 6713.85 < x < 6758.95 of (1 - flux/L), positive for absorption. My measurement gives 1.20 AA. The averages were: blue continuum 13.8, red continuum 13.7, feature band 13.4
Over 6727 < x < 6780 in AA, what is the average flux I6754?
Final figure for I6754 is 13.3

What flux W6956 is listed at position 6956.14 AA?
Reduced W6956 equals 13.4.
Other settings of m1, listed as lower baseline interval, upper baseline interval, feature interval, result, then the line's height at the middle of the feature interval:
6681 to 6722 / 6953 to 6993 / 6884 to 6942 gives 0.170 mag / 15.8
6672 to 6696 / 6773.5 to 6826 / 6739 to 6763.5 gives 0.053 mag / 13.7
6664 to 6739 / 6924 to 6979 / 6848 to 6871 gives 0.004 mag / 13.6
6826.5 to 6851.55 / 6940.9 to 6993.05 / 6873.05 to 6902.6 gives 0.077 mag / 14.4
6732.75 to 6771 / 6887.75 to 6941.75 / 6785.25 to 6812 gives -0.034 mag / 13.3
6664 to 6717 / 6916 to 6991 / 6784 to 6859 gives 0.046 mag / 14.3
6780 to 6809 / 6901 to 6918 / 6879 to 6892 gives 0.014 mag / 13.8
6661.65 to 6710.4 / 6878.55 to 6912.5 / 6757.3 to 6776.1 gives 0.047 mag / 13.8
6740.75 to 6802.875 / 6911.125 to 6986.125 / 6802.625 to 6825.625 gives -0.019 mag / 13.5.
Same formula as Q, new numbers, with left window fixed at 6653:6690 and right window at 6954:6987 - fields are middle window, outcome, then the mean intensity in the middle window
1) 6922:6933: 0.11 mag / 13.2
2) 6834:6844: 0.05 mag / 13.7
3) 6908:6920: 0.08 mag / 13.6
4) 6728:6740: 0.02 mag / 13.8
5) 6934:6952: 0.10 mag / 13.4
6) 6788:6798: 0.05 mag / 13.6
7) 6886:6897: 0.08 mag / 13.5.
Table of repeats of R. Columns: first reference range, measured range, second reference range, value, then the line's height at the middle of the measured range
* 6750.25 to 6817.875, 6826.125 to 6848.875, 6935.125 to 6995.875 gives 1.0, 14.2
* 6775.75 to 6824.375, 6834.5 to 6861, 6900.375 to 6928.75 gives -0.3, 13.6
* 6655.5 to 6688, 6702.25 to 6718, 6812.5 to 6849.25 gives 0.0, 13.8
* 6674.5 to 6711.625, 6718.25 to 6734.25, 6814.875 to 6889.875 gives 0.0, 13.8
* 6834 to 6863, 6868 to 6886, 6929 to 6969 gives 0.9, 13.7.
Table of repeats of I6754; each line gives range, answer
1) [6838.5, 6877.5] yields 13.5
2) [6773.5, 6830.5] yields 13.6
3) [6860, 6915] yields 13.5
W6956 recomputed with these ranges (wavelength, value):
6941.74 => 13.6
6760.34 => 13.2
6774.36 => 13.3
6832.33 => 13.2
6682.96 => 13.6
